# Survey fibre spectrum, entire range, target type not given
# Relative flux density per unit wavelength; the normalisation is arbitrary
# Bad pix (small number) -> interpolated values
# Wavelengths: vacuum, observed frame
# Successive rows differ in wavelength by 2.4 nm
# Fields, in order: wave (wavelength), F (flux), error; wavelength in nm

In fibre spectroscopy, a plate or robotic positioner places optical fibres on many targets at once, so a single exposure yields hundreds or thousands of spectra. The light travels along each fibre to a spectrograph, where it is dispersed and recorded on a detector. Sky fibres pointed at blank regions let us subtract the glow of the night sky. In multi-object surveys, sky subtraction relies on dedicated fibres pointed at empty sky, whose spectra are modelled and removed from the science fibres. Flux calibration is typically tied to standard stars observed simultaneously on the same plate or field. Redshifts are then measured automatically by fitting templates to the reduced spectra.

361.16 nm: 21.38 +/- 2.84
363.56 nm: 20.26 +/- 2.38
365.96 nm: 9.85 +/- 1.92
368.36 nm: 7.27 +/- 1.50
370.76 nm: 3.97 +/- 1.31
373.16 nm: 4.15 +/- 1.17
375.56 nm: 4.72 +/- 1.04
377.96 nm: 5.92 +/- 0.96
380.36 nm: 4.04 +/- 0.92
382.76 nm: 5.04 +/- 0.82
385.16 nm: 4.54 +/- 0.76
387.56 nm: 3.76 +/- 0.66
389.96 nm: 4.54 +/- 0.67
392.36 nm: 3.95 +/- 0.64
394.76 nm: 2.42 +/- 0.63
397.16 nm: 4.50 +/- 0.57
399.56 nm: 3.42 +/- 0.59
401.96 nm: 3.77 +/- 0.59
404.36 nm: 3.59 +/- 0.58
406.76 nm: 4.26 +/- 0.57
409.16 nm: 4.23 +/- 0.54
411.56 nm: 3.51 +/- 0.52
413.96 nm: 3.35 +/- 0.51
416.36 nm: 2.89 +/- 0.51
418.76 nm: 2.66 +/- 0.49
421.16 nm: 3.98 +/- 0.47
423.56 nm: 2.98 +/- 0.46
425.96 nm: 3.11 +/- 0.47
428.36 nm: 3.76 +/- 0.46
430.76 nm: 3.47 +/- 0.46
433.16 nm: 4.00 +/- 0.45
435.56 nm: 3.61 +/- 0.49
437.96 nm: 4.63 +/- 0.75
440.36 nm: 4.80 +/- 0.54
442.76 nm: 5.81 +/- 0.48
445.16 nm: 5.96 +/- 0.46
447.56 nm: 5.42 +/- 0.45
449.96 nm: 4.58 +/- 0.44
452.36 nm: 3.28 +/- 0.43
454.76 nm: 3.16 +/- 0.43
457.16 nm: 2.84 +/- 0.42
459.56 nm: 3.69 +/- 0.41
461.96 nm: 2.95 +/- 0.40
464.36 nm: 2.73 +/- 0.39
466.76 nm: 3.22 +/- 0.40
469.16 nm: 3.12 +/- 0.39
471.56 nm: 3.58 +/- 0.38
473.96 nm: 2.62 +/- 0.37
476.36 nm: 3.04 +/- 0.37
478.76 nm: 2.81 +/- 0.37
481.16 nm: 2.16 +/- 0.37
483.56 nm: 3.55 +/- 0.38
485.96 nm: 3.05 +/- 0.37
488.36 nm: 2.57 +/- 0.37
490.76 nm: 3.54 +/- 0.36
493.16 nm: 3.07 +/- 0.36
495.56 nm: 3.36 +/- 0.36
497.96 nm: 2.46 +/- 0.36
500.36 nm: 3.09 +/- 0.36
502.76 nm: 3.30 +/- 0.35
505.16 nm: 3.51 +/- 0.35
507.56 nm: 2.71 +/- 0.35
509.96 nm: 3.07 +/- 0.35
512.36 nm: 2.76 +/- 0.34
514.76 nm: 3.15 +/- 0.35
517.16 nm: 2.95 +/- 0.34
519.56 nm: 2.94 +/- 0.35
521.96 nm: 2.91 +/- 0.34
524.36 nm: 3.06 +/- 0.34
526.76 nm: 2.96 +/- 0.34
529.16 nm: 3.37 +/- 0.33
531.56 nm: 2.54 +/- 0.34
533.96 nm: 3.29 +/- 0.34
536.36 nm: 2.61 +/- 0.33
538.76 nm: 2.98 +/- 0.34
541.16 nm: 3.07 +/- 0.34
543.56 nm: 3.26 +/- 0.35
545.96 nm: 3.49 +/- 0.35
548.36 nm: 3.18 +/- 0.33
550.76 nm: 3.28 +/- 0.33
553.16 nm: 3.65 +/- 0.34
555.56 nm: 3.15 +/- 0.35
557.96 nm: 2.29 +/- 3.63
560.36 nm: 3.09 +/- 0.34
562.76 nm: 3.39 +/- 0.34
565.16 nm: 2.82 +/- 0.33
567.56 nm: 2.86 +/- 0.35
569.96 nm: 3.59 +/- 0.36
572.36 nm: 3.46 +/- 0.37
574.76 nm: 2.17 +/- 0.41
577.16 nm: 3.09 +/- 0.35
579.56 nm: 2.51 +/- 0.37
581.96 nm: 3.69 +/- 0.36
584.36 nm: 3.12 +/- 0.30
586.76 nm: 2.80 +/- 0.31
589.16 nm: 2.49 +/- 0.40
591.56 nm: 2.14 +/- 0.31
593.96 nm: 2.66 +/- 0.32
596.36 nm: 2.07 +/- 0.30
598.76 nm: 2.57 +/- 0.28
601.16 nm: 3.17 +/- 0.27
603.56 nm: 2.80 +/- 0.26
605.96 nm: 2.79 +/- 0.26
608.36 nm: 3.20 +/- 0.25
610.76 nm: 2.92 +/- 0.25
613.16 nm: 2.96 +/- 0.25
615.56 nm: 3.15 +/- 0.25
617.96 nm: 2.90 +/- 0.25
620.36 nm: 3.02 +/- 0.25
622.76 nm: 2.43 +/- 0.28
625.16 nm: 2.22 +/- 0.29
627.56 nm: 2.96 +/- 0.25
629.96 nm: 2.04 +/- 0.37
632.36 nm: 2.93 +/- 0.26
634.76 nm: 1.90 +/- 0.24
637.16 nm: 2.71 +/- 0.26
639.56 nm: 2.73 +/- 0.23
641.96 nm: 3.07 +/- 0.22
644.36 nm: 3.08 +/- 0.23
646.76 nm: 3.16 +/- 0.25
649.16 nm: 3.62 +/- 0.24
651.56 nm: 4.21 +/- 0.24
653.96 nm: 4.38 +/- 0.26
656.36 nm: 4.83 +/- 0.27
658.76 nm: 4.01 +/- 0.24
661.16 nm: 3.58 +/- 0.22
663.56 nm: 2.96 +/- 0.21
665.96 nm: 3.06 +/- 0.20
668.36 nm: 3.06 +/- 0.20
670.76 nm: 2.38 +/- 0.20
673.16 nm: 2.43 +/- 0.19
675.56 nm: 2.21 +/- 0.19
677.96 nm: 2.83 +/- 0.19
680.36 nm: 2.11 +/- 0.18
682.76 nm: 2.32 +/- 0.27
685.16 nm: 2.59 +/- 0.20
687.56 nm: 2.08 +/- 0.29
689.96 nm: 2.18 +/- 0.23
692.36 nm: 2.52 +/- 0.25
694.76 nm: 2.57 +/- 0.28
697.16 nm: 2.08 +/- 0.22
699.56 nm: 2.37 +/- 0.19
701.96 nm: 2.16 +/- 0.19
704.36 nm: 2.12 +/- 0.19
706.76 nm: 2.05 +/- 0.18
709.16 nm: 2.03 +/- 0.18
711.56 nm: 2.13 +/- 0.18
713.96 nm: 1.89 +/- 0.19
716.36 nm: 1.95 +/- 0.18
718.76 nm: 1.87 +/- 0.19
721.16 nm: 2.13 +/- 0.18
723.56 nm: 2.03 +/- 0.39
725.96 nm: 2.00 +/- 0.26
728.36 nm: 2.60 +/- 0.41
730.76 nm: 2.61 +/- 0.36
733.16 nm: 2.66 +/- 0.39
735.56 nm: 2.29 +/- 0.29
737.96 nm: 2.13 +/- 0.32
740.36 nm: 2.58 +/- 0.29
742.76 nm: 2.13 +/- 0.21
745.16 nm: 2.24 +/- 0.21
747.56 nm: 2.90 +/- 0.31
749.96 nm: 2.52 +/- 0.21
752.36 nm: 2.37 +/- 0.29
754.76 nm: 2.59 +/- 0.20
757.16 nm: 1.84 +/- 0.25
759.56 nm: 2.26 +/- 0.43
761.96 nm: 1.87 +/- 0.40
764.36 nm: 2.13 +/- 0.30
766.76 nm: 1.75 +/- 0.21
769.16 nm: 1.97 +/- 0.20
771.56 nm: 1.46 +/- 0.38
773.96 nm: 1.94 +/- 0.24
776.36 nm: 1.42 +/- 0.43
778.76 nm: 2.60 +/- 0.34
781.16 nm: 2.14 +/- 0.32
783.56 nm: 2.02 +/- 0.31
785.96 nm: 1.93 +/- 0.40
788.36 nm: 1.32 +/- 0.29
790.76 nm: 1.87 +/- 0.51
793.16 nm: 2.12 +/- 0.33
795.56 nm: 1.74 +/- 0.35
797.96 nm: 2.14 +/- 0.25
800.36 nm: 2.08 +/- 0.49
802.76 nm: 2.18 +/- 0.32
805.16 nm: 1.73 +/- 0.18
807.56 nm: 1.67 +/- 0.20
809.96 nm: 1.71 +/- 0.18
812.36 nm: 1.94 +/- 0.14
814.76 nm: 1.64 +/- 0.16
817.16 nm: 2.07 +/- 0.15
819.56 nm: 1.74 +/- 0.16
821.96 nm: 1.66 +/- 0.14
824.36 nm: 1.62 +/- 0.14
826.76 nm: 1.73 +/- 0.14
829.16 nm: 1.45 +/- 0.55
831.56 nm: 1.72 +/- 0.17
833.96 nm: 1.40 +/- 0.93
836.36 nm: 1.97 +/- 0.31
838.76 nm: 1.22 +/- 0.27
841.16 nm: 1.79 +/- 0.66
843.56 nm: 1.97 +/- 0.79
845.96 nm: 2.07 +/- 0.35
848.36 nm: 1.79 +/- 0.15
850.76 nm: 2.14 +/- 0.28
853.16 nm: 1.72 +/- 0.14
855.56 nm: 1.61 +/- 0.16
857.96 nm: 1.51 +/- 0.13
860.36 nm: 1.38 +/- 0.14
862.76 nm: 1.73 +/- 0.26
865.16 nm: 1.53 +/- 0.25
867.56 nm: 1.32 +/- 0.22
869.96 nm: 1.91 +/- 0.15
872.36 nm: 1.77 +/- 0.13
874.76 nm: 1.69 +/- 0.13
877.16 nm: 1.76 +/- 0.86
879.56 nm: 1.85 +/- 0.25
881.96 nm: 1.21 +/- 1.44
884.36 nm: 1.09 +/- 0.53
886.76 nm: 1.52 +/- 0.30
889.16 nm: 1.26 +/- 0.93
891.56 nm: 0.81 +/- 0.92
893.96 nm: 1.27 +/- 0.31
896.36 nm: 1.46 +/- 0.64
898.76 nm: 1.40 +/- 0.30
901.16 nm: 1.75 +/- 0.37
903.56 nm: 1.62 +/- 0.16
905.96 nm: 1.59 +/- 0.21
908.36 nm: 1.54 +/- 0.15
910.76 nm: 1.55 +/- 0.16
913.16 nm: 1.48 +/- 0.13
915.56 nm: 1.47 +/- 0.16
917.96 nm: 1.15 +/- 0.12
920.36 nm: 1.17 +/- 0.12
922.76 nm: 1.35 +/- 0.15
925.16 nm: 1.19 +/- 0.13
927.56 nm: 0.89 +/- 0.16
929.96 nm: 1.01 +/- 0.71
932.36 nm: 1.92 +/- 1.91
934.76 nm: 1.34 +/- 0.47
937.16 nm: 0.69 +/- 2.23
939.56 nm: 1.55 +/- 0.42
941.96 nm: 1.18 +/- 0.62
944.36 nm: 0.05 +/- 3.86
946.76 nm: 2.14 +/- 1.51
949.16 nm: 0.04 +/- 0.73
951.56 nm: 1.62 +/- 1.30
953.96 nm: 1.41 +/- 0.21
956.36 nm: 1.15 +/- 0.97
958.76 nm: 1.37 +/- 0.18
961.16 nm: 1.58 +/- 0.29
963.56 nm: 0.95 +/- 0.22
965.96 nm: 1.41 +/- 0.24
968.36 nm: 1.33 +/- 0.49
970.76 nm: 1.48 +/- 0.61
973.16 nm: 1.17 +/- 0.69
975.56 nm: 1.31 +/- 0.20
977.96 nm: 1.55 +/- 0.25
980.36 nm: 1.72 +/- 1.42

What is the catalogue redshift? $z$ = 1.34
